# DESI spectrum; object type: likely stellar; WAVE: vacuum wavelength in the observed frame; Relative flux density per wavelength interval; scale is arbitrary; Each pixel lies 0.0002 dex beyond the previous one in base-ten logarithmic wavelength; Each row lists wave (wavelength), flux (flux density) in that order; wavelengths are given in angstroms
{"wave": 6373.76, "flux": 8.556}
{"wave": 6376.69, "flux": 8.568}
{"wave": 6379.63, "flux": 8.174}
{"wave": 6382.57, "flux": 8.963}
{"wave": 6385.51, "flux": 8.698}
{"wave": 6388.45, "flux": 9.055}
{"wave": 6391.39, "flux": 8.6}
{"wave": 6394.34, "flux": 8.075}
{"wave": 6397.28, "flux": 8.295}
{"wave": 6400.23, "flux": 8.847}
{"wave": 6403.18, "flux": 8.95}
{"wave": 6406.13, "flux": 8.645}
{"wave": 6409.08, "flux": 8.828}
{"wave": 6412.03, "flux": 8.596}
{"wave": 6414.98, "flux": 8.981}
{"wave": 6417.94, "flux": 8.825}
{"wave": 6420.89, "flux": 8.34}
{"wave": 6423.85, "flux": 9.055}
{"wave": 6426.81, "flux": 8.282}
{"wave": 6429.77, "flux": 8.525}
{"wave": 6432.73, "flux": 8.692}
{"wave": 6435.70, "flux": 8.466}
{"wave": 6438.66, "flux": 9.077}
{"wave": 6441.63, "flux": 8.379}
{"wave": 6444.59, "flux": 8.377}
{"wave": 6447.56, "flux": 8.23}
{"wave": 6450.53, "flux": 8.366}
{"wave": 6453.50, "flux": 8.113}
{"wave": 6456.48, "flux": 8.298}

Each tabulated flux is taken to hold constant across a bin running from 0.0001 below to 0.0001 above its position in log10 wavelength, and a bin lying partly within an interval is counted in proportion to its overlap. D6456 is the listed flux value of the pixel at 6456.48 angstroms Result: 8.298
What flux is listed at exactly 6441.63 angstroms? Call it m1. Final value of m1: 8.379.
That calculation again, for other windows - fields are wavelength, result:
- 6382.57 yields 8.963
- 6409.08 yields 8.828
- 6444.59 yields 8.377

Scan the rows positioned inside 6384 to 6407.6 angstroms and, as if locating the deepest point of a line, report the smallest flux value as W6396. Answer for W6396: 8.075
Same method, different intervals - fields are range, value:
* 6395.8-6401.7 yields 8.295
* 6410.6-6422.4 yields 8.34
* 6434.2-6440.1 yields 8.466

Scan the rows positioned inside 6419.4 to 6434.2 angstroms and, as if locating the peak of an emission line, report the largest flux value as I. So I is 9.055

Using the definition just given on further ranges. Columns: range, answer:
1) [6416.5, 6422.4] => 8.825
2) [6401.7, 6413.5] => 8.95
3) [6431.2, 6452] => 9.077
